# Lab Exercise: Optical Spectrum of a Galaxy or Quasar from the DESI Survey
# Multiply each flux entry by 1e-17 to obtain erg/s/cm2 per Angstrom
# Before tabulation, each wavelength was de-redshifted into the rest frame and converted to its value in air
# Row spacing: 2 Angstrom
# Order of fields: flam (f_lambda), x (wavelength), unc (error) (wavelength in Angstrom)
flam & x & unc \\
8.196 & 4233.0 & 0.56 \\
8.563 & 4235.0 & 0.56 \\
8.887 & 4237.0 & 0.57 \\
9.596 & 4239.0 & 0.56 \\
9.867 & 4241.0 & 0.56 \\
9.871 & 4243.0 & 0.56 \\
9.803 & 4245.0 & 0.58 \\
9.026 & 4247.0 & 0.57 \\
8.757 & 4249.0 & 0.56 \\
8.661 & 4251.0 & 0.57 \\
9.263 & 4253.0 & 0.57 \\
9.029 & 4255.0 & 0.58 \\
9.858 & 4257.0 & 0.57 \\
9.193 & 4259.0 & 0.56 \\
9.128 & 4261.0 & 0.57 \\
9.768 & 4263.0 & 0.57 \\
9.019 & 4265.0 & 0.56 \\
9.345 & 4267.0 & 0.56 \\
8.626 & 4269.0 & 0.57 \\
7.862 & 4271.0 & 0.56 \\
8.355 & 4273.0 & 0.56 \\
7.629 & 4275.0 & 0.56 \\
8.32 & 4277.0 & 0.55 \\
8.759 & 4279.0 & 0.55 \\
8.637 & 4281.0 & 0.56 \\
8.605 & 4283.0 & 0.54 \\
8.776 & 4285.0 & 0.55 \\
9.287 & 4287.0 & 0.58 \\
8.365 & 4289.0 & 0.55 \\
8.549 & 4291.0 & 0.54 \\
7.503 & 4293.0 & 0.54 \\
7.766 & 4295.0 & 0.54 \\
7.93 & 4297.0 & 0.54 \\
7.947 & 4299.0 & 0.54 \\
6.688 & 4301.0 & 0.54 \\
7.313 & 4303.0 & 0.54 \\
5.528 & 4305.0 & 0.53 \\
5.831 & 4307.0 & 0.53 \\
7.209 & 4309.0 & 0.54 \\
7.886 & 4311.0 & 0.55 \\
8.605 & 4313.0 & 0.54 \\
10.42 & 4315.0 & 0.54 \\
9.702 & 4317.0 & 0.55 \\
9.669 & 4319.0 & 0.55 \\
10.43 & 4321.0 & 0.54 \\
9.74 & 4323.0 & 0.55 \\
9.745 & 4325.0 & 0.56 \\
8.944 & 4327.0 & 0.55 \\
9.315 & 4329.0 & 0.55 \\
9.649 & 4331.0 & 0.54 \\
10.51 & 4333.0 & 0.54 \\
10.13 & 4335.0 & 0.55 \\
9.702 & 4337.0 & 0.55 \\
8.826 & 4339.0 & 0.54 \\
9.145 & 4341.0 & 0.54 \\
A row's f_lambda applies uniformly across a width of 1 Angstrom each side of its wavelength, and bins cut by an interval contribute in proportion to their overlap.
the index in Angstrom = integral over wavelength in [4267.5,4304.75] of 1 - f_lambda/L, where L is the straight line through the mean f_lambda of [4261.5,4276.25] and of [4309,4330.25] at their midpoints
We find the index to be 3.2 Angstrom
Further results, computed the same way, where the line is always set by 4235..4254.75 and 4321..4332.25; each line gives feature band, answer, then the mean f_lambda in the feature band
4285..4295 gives 1.1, 8.39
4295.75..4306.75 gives 2.9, 7.01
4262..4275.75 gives 1.0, 8.68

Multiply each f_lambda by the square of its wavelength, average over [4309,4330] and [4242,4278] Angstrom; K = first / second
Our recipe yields 1.07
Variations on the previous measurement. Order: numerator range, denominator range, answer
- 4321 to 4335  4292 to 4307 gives 1.38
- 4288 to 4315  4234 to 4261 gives 0.84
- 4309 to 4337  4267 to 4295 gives 1.15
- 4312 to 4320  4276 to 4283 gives 1.14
